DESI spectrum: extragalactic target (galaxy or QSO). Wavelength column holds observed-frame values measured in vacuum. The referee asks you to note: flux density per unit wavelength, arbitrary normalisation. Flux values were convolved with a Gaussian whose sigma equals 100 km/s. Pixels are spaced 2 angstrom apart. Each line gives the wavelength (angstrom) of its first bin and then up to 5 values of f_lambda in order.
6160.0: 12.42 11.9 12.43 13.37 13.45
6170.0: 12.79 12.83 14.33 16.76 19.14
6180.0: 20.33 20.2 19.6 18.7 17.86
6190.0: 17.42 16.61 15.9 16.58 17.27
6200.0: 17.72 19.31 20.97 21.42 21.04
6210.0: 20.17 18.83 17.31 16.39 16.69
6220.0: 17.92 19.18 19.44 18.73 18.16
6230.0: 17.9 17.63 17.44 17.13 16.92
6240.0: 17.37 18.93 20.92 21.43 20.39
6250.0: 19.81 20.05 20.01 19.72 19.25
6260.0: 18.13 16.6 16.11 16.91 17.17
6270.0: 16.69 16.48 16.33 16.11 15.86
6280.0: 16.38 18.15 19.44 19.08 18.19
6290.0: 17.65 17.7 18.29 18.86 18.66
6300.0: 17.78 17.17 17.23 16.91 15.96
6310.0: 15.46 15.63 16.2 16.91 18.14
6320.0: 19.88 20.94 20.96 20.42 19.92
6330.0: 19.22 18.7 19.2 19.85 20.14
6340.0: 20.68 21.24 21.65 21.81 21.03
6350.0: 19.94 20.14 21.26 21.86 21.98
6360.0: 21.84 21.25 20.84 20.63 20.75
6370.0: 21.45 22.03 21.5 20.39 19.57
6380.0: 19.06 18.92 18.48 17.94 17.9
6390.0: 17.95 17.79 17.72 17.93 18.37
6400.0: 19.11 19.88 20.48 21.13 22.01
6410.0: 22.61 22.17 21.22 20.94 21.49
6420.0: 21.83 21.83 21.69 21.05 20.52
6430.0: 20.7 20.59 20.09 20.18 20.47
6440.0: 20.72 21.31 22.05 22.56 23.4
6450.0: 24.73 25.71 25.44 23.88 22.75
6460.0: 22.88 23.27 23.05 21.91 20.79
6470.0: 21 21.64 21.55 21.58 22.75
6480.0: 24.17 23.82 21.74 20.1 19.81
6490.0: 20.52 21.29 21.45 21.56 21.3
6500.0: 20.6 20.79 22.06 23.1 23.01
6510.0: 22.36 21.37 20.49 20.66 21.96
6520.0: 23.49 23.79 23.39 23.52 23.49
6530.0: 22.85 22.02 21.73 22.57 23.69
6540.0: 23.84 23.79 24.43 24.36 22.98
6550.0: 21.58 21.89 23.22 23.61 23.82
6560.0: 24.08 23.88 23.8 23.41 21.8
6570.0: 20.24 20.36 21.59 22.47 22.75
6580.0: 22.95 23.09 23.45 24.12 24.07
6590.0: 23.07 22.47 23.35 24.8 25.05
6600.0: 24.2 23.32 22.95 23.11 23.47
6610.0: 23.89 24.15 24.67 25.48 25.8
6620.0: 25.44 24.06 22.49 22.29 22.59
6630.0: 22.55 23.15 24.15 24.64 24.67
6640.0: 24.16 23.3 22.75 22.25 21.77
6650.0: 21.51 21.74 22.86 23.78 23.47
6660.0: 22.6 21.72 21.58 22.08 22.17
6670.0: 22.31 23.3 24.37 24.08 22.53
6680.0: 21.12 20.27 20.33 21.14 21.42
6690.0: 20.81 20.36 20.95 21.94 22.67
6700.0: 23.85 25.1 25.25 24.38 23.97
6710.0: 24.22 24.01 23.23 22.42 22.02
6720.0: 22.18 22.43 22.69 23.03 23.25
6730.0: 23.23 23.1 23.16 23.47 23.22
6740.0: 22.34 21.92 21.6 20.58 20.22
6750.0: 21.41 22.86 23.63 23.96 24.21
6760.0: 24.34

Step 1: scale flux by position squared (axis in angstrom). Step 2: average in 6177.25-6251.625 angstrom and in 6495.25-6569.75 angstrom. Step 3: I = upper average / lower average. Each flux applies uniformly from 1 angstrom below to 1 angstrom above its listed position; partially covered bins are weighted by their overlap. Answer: 1.35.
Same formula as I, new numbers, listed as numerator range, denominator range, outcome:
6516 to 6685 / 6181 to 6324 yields 1.42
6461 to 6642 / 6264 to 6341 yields 1.37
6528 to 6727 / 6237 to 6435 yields 1.30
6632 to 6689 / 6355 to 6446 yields 1.19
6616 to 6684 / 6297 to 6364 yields 1.30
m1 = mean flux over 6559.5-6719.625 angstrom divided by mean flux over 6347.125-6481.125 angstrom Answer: 1.09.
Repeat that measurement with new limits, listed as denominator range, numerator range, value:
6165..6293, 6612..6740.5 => 1.28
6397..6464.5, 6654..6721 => 1.04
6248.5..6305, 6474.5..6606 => 1.27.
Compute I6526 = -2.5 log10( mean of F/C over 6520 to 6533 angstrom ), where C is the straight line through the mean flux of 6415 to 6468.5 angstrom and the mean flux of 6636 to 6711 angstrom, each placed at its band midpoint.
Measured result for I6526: -0.04 mag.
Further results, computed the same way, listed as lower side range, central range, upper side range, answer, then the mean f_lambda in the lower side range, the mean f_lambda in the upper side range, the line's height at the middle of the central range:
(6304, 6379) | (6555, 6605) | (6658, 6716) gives -0.07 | 19.9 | 22.6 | 21.7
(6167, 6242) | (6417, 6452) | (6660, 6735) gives -0.08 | 17.8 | 22.6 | 20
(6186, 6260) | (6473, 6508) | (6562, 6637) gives 0.02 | 18.6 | 23.4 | 22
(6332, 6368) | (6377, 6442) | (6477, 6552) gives 0.07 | 20.8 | 22.3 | 21.4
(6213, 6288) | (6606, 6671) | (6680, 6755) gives -0.07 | 18.1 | 22.5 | 21.7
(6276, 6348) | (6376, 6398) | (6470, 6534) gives 0.08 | 18.6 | 22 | 19.9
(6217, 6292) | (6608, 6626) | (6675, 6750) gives -0.13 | 18.1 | 22.5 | 21.6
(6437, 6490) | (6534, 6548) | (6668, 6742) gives -0.05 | 22.4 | 22.7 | 22.5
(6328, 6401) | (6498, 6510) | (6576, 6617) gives 0.02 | 20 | 23.7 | 22.2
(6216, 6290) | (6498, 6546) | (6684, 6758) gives -0.09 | 18.1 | 22.7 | 20.7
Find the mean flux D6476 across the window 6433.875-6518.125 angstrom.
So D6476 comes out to 22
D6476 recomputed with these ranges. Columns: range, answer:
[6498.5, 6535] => 22.2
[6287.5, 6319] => 17.3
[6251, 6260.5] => 19.5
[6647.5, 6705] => 22.3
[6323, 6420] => 20.3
